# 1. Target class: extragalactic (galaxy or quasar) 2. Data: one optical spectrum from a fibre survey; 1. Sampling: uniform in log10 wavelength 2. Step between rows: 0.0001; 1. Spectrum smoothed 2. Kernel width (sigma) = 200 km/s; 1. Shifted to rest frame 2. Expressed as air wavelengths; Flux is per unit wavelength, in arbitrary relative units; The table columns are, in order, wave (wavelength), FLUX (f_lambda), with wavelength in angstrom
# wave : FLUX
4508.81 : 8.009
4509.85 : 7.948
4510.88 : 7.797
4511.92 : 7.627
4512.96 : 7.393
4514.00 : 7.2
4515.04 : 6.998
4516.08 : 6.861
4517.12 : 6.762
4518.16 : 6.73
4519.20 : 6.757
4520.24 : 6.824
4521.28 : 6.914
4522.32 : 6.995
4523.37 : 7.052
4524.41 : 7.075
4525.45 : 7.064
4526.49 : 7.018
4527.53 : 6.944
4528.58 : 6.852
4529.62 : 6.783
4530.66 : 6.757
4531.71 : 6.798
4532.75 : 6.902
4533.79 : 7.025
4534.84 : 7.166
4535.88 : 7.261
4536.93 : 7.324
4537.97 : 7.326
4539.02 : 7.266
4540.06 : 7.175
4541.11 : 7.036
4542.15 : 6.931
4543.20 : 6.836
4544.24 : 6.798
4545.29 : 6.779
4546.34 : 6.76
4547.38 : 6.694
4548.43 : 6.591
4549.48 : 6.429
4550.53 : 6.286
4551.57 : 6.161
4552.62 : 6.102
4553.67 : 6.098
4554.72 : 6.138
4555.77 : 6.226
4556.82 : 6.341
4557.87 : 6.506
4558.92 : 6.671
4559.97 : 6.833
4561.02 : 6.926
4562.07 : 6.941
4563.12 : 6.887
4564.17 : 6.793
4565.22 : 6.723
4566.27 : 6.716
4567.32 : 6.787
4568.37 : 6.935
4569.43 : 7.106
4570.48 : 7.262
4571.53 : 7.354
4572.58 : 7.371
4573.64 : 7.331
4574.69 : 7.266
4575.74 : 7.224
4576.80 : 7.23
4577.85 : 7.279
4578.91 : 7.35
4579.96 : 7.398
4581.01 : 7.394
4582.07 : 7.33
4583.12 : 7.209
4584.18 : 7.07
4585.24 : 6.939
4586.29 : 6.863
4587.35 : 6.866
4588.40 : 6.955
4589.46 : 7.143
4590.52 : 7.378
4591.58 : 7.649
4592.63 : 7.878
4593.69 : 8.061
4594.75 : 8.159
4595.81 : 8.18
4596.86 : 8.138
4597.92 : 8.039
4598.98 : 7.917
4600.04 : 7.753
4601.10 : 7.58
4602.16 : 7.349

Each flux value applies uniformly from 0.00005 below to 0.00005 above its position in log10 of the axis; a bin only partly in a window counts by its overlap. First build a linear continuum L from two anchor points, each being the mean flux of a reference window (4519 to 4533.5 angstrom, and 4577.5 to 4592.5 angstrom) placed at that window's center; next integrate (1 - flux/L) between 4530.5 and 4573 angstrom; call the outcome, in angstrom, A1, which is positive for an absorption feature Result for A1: 1.5 angstrom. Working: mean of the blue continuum 6.92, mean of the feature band 6.8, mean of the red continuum 7.22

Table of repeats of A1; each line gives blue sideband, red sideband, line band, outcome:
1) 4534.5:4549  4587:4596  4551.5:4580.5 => 1.65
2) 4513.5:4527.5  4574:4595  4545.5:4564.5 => 1.66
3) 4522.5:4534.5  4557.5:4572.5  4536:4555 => 0.54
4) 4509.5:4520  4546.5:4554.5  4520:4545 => -0.88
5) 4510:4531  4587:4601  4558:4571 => 1.00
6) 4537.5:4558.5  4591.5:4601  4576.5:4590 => 0.80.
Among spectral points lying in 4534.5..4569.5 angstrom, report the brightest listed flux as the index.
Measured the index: 7.326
